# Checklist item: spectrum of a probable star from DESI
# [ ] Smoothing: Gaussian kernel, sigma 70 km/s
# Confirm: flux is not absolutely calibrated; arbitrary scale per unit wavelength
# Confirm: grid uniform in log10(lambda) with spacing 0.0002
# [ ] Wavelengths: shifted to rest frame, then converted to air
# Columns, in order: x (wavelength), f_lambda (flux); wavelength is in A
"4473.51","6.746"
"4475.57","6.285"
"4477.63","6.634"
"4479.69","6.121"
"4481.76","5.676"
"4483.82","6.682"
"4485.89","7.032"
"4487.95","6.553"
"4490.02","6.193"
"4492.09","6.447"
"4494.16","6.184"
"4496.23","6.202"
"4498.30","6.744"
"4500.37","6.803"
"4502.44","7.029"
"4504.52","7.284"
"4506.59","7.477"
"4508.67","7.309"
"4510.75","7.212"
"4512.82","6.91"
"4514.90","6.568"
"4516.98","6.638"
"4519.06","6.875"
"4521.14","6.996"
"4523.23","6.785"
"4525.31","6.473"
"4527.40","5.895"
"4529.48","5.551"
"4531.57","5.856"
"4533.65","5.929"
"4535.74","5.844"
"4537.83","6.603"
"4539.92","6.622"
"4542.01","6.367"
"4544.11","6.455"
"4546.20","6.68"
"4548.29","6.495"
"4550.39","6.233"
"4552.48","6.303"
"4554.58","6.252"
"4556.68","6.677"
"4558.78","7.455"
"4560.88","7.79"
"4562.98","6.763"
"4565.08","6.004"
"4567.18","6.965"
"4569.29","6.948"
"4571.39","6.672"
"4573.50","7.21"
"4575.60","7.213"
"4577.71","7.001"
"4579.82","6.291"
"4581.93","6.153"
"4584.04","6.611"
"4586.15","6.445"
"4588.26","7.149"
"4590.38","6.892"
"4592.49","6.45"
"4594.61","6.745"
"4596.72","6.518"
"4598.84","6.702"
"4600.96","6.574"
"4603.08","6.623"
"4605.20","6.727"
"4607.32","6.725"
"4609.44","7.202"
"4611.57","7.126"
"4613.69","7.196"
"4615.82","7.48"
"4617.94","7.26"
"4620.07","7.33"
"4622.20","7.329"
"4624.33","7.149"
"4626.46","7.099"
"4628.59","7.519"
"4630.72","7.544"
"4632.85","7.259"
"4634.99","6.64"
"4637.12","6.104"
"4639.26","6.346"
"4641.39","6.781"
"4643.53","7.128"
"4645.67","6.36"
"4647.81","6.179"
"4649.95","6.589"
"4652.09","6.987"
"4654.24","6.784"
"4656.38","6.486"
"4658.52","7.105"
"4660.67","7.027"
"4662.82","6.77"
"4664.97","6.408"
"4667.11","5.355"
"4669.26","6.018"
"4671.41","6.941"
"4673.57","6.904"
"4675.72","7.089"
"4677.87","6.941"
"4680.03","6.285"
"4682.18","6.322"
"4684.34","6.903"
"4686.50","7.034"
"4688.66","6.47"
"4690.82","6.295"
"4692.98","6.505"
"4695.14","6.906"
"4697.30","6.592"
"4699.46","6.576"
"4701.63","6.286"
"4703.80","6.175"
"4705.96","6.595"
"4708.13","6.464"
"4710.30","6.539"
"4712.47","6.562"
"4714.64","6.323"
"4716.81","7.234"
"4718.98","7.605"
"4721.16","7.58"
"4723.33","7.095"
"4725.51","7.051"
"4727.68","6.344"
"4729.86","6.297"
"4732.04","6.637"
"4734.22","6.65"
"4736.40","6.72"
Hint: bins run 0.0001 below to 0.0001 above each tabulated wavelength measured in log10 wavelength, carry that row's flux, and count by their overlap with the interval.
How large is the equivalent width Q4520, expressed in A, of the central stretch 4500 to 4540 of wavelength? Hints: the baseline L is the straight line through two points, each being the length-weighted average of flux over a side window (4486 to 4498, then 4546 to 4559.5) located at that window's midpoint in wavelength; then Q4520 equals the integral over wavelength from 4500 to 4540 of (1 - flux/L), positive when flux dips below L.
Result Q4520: -1.0 A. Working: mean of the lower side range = 6.4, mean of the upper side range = 6.56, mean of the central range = 6.63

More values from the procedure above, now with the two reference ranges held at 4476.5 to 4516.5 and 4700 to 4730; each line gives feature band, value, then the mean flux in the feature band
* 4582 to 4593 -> 0.06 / 6.67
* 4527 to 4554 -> 1.90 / 6.23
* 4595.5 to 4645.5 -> -1.83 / 6.96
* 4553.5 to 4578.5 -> -0.78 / 6.91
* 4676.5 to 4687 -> 0.06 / 6.69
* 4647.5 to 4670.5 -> 0.65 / 6.53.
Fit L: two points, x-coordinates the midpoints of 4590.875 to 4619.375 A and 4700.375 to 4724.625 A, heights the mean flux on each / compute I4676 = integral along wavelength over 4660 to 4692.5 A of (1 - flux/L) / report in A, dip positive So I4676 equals 1.1 A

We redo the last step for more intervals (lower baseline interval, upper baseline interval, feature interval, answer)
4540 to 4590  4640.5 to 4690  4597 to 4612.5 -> -0.27 A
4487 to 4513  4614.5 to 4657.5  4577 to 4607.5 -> 1.09 A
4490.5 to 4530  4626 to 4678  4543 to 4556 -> 0.59 A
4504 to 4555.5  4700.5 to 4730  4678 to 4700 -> 0.35 A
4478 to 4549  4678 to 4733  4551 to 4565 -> -0.47 A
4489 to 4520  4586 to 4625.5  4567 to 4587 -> 0.44 A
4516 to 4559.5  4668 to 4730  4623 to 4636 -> -1.25 A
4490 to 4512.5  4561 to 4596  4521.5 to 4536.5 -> 1.57 A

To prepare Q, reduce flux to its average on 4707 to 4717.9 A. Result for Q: 6.63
